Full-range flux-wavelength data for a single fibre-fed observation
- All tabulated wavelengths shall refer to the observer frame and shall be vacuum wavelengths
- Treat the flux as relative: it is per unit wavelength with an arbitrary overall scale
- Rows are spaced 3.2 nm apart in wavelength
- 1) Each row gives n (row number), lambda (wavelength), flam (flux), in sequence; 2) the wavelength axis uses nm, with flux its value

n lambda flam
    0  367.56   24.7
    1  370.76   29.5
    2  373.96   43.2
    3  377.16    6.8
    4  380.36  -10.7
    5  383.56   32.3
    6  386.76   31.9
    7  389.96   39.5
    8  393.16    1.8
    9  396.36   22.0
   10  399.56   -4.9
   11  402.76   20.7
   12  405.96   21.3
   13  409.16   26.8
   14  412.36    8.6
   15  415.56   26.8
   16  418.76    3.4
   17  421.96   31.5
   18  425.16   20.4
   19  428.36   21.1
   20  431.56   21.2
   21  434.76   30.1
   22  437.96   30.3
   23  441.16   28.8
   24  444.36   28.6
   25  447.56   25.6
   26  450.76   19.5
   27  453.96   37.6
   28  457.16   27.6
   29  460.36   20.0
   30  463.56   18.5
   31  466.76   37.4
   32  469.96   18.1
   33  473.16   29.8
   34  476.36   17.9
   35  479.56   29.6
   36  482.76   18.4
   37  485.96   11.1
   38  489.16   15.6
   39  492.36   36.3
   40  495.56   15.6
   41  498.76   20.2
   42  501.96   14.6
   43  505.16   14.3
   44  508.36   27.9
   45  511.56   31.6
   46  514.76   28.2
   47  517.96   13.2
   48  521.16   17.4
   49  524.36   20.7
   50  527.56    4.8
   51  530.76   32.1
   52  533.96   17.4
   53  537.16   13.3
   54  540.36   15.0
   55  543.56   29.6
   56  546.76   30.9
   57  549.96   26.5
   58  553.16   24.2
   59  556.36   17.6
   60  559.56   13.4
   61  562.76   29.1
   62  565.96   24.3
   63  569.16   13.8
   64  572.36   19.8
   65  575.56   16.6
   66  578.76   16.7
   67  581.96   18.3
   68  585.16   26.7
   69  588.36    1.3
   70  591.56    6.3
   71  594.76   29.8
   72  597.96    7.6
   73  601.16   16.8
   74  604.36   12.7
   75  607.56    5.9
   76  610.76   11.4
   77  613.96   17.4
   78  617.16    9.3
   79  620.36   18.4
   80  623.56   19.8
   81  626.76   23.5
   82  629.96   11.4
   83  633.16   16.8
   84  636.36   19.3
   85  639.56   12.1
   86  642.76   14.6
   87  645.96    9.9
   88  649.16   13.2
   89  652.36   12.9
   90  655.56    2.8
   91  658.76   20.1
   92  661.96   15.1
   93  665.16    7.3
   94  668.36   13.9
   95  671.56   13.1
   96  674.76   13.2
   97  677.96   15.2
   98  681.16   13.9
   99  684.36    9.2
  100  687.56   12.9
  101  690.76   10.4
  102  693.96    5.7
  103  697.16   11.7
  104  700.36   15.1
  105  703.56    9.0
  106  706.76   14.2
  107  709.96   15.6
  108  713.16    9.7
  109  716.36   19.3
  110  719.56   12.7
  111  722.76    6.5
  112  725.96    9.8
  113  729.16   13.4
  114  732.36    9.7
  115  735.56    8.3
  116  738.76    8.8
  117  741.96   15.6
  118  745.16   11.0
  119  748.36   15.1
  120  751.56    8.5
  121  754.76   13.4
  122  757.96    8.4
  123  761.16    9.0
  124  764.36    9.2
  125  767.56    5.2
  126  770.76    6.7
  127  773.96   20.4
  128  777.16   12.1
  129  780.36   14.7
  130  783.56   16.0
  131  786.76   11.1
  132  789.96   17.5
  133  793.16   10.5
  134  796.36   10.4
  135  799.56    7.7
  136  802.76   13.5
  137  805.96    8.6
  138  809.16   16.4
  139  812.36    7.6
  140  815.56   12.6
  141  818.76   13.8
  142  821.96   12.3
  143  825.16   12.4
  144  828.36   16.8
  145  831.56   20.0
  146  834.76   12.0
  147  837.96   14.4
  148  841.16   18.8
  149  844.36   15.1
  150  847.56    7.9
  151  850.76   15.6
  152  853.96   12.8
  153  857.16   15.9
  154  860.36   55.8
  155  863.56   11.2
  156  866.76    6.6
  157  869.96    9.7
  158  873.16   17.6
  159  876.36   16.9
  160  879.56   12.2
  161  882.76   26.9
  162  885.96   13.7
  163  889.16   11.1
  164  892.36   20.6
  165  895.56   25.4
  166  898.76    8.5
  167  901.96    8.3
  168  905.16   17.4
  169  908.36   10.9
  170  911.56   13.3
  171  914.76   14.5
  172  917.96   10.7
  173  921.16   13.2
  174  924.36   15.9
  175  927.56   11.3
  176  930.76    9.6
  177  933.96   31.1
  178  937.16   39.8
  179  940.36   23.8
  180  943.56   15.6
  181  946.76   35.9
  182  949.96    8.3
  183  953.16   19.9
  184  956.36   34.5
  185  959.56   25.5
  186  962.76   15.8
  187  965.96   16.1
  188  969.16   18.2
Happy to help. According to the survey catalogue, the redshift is 1.307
